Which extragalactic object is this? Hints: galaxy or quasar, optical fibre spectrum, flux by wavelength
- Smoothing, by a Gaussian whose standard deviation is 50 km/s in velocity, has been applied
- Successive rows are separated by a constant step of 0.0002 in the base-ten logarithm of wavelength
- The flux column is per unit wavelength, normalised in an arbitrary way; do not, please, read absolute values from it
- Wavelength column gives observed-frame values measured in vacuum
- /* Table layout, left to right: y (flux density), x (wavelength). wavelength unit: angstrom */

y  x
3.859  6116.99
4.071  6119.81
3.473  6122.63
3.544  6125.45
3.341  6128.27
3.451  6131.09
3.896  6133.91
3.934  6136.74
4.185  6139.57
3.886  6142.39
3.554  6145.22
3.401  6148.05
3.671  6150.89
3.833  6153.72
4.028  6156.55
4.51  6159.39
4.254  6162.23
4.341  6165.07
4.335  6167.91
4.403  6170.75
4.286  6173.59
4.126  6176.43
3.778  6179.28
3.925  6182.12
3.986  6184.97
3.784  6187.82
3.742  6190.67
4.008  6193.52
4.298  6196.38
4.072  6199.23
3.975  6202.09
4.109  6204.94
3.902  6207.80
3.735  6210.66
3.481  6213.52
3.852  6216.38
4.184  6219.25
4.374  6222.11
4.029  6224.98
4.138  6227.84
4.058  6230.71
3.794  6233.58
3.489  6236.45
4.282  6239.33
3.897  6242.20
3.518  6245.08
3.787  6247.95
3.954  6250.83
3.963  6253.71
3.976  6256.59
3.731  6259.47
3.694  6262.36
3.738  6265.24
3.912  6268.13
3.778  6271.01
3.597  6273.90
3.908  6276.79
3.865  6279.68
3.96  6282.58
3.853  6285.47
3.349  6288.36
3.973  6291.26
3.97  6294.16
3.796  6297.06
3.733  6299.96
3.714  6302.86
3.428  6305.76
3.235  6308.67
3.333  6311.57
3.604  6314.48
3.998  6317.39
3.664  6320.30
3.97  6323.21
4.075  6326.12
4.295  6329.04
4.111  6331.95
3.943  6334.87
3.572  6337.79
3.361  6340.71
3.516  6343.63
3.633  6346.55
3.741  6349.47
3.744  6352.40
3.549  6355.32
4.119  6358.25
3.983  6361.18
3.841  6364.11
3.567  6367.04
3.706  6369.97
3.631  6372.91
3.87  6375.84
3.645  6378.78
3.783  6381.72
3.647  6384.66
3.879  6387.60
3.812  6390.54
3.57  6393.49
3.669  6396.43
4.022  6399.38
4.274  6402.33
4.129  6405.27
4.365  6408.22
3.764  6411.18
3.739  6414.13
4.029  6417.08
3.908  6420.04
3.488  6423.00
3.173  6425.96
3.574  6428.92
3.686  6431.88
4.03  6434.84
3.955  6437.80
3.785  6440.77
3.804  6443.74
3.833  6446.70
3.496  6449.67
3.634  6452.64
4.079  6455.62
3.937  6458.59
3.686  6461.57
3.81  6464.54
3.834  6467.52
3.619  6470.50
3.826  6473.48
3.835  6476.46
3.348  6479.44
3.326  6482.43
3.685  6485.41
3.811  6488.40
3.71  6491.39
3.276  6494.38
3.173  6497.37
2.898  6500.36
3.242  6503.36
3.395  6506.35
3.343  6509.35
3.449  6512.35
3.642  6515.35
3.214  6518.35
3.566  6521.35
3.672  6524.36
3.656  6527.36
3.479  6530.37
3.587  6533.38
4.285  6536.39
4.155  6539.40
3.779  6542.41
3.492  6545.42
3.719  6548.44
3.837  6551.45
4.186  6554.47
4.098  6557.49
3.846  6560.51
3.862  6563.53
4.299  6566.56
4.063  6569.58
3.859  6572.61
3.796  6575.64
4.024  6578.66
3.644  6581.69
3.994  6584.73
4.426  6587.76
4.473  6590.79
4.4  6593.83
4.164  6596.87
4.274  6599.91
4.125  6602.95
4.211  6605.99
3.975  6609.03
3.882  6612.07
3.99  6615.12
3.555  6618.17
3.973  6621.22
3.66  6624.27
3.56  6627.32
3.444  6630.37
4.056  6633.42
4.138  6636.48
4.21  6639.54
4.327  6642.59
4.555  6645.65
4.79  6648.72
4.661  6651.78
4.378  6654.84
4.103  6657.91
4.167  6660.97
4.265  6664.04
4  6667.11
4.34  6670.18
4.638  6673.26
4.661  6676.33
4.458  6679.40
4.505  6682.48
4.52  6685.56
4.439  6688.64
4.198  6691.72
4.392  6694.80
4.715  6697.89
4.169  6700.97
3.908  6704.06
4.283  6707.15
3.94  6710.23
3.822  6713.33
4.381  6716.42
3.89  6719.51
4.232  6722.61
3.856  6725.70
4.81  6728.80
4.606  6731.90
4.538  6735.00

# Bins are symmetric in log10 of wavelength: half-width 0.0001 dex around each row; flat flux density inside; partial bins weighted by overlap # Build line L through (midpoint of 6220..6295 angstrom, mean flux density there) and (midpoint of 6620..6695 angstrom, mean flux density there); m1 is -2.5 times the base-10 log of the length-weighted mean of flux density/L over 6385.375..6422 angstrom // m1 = 0.026 mag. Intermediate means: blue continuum 3.87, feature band 3.92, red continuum 4.26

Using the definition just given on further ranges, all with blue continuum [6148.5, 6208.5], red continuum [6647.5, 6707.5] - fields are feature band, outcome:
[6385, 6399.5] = 0.12 mag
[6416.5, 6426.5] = 0.15 mag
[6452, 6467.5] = 0.11 mag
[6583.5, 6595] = 0.00 mag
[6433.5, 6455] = 0.12 mag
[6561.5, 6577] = 0.09 mag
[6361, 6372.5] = 0.12 mag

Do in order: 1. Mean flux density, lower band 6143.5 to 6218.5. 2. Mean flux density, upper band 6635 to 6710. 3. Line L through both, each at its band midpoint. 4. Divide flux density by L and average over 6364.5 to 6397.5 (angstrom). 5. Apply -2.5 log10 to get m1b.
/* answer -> 0.12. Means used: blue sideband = 3.98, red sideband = 4.36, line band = 3.71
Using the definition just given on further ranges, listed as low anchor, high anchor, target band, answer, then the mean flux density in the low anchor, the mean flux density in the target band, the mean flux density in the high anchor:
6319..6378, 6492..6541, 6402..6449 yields -0.049 mag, 3.79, 3.83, 3.51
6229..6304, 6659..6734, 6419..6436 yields 0.106 mag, 3.82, 3.63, 4.3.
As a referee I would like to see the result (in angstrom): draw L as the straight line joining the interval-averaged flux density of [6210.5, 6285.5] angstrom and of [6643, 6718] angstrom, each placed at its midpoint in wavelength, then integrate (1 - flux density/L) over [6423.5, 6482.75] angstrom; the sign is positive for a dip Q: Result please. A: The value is 5.5 angstrom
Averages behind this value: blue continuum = 3.87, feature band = 3.72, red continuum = 4.34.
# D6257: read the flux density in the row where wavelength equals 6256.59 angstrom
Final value 3.976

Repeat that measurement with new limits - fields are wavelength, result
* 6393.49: 3.57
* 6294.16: 3.97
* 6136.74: 3.934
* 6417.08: 4.029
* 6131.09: 3.451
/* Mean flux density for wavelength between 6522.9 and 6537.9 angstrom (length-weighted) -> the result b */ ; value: 3.74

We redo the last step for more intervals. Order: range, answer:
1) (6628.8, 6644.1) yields 4.04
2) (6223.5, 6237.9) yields 3.9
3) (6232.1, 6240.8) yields 3.86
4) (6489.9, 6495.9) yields 3.49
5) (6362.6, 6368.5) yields 3.71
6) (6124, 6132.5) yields 3.45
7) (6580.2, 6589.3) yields 4.02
